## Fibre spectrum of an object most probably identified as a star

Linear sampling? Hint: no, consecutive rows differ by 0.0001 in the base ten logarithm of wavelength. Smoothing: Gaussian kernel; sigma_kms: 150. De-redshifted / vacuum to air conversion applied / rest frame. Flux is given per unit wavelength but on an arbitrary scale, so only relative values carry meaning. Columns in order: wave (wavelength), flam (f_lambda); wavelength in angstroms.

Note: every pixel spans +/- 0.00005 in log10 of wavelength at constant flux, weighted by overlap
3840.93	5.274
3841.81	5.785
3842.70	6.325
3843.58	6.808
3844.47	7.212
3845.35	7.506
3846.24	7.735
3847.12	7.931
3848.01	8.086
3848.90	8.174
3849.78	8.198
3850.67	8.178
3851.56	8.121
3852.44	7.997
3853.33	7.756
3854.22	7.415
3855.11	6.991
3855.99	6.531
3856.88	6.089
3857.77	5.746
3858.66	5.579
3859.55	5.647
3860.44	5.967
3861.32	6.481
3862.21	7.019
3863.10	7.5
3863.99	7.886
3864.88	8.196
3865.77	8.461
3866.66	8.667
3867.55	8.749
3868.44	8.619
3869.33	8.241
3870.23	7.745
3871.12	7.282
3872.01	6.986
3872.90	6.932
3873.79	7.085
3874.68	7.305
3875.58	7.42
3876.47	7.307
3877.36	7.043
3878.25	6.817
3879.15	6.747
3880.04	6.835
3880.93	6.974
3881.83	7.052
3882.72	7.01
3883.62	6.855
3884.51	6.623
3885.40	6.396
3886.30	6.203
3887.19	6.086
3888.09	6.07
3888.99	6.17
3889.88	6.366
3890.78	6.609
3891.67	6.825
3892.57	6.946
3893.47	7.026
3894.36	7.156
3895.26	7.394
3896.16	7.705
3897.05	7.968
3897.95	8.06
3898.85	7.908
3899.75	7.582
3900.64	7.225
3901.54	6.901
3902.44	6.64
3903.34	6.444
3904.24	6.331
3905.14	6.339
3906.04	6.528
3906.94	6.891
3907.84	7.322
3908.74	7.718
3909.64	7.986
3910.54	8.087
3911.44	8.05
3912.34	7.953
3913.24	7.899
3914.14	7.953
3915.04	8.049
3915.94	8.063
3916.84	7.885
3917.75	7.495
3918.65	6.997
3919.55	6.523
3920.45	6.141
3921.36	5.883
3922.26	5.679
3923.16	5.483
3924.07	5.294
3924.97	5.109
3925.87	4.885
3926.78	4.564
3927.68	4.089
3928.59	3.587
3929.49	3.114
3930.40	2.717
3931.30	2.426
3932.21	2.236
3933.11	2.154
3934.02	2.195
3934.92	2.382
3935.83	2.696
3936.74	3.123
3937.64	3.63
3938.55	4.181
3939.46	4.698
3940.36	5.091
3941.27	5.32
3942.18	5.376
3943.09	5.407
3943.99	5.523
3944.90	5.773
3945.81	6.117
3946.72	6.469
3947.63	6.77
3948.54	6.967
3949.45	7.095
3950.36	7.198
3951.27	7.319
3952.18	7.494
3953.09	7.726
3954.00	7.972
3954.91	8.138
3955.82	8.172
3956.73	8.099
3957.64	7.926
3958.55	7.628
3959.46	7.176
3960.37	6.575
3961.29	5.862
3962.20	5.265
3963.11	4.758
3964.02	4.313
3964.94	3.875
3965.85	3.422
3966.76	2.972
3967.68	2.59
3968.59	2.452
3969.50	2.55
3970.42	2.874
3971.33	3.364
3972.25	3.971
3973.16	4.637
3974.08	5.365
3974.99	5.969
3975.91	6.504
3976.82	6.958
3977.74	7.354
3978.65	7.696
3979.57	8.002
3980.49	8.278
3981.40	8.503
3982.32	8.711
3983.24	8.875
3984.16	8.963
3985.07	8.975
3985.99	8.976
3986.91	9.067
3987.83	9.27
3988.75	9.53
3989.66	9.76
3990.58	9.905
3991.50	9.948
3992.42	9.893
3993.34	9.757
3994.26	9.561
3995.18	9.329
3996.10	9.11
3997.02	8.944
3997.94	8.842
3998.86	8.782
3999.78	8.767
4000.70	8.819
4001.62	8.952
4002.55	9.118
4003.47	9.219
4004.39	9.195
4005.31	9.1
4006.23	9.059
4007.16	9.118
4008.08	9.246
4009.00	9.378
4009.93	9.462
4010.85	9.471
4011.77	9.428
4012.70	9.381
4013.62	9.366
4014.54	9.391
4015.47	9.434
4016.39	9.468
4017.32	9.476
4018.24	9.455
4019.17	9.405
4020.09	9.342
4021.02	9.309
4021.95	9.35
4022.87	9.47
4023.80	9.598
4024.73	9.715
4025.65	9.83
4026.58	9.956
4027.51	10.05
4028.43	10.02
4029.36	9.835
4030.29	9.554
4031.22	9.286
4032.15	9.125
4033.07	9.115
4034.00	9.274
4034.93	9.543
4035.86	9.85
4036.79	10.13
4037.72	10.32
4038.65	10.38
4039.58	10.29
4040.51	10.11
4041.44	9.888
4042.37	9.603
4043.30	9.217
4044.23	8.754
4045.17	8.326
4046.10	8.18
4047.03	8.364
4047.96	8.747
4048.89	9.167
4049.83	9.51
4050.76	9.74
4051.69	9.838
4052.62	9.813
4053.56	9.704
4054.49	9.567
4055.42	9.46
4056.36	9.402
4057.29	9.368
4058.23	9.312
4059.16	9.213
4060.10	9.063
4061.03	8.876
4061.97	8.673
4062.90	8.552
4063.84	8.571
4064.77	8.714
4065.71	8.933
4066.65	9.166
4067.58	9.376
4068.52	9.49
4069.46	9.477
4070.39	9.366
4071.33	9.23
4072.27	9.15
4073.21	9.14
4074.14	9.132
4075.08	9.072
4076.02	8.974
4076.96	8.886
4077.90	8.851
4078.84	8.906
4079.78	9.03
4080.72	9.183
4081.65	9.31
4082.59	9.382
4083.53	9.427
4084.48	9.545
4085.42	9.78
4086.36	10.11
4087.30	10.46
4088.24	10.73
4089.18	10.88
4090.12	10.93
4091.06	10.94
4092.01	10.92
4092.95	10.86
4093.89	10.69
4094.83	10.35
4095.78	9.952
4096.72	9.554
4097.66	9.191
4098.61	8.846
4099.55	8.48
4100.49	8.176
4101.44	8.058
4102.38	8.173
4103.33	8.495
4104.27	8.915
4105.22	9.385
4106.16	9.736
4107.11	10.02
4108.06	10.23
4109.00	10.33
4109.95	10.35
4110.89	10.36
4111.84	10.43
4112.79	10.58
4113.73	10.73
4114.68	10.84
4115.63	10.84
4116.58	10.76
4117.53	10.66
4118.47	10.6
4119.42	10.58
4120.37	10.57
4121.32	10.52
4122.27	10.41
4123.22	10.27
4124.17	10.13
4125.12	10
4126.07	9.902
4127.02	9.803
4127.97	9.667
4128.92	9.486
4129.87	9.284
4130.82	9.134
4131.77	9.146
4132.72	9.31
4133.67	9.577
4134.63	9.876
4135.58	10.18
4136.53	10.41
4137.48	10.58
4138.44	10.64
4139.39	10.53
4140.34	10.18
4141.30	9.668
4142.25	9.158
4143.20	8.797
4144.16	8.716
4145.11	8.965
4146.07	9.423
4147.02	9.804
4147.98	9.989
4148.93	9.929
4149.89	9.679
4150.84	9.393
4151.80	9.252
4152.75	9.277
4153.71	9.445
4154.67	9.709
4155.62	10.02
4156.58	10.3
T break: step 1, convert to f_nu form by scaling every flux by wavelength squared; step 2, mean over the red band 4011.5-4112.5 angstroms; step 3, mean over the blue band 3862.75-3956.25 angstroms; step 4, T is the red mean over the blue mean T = 1.6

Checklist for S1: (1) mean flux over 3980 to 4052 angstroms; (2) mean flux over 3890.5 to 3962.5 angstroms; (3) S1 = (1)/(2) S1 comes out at 1.50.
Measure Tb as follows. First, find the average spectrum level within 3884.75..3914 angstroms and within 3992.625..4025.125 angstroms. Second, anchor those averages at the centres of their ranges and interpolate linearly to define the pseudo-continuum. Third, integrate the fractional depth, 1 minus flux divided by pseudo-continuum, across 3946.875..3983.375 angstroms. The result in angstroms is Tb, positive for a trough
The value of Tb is 9.7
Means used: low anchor 7.09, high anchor 9.28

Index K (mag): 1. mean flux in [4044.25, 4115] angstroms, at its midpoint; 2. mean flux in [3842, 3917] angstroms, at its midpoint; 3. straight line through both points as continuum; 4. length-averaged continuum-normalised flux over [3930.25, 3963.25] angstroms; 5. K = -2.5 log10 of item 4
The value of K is 0.39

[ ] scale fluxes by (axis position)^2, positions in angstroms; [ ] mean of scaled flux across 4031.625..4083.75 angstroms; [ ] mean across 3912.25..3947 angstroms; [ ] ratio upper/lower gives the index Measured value 1.9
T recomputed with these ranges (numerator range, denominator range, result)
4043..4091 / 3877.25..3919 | 1.42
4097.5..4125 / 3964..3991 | 1.63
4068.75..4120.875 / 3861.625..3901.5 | 1.50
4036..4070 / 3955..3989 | 1.52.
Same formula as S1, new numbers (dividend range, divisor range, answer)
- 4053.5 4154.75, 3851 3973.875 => 1.55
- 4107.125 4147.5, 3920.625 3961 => 1.86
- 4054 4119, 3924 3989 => 1.69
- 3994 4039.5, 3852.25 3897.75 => 1.33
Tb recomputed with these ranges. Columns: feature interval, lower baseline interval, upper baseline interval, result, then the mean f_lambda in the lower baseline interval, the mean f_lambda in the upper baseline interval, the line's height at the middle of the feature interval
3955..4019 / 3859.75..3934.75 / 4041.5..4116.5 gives 2.6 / 6.62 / 9.49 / 8.04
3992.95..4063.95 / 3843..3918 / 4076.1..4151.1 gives -3.8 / 7.26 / 9.83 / 8.89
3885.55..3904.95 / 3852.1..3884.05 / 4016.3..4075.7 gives 1.6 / 7.19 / 9.38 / 7.52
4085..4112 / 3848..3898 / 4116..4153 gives -1.0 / 7.16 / 9.86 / 9.49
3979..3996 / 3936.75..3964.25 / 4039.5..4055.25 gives -3.9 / 6.3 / 9.32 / 7.46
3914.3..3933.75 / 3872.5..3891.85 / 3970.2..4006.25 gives 5.7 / 6.76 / 8.23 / 7.34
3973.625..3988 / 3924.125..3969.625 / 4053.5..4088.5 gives -3.9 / 5.09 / 9.27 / 6.23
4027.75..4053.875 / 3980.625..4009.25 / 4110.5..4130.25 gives 0.3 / 9.17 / 10.3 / 9.59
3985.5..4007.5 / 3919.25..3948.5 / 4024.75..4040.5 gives -3.9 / 4.54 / 9.8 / 7.87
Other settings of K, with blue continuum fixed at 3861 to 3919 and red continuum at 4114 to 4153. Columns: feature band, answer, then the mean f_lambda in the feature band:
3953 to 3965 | 0.19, 6.74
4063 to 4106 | -0.01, 9.42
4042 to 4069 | -0.01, 9.12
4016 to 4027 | -0.10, 9.53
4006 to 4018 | -0.09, 9.37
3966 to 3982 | 0.48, 5.29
